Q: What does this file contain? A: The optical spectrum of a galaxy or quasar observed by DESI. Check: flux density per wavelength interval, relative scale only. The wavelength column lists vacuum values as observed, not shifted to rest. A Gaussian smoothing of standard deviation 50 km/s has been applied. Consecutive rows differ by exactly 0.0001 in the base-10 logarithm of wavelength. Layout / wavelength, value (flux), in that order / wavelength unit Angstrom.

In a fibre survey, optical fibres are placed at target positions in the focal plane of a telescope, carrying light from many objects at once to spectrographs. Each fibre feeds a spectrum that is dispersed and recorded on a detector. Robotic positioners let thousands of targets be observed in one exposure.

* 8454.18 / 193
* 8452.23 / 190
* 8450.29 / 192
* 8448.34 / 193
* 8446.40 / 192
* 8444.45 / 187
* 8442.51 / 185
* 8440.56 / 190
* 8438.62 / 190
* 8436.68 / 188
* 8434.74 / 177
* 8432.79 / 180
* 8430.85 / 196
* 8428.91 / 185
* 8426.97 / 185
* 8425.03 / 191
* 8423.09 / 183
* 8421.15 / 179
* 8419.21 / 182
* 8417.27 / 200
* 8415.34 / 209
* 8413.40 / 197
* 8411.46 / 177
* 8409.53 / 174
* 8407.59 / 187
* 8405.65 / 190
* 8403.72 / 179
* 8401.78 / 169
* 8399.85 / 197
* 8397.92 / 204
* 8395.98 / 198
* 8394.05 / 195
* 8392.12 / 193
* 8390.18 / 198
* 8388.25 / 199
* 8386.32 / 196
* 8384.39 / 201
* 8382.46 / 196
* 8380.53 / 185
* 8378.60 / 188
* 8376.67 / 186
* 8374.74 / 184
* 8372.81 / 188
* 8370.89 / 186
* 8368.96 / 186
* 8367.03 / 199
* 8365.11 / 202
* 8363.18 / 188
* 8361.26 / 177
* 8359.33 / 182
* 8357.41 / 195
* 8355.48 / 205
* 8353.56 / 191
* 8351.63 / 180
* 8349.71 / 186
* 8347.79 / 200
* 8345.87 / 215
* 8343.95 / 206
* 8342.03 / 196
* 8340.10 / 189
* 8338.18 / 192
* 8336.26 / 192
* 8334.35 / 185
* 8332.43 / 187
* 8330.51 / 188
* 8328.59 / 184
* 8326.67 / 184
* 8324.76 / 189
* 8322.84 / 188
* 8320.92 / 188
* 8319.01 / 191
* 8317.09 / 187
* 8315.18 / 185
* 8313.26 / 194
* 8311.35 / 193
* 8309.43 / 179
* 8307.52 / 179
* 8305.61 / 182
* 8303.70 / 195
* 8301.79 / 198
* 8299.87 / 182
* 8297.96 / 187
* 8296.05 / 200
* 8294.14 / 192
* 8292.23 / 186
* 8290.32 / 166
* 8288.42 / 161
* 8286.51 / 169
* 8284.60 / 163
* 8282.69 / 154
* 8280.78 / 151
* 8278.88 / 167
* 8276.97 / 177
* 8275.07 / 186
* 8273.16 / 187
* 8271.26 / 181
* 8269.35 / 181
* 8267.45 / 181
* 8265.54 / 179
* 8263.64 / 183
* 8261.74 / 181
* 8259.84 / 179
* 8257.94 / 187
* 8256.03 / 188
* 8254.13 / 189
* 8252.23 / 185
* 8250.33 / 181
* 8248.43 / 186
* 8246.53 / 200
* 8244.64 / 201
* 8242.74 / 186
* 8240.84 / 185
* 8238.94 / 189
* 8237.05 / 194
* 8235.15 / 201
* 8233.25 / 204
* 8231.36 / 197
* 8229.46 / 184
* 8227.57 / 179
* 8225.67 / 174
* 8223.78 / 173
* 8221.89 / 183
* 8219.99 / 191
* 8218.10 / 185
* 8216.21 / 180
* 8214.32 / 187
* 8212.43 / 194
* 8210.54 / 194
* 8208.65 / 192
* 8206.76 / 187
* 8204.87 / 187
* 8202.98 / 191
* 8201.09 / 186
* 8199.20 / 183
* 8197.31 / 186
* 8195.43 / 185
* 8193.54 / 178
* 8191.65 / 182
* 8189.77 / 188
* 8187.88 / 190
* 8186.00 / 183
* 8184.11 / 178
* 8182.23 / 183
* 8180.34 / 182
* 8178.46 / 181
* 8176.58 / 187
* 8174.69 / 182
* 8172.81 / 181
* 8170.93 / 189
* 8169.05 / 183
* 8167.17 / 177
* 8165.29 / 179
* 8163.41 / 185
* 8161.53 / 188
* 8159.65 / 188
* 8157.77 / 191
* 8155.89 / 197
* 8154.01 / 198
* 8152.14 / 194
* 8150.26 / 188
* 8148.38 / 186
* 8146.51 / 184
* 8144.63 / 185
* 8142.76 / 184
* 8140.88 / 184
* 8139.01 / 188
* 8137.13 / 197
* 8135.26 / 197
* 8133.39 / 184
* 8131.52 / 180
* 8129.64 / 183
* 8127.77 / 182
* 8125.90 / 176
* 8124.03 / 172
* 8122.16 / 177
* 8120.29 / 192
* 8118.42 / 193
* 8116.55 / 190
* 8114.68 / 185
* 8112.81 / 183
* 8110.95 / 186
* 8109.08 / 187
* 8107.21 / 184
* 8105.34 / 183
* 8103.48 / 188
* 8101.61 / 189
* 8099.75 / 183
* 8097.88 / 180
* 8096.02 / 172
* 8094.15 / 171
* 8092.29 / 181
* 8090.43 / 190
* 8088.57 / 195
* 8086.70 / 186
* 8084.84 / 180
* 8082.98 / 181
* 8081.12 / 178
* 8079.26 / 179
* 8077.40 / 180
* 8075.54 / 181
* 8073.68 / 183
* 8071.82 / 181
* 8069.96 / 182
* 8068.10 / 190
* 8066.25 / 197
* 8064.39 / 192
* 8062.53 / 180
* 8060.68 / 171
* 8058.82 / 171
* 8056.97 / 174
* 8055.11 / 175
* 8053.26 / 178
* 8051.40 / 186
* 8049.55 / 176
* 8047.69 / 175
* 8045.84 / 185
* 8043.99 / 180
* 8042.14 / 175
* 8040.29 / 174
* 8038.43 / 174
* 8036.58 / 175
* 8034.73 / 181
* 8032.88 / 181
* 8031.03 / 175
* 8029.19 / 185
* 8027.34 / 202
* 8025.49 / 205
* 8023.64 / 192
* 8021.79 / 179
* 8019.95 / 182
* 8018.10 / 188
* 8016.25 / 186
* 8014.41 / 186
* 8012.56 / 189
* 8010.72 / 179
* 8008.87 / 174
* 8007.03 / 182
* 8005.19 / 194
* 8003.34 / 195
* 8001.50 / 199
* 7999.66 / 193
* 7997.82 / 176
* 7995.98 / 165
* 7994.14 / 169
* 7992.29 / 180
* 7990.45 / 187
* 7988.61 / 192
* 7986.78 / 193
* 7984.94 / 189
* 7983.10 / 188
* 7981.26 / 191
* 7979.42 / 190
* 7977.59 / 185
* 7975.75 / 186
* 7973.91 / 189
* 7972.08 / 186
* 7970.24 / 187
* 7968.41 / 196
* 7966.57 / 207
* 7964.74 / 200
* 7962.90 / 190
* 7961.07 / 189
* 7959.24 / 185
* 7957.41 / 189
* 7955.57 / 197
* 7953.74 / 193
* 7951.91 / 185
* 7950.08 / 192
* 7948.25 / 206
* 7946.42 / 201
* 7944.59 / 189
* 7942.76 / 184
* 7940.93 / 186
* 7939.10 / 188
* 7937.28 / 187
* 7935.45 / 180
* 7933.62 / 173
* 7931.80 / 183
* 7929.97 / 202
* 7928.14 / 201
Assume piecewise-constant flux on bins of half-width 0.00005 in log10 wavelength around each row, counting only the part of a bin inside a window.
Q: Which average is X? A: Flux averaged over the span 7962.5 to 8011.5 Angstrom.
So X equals 187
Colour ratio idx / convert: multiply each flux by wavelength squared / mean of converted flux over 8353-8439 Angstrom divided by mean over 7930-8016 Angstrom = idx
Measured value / 1.12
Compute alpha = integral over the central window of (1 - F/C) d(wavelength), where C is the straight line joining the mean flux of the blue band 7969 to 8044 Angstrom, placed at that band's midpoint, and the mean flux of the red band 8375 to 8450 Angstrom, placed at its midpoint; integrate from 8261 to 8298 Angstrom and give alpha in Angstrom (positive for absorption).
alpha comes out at 2.3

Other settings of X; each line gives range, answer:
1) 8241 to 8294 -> 179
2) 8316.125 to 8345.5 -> 190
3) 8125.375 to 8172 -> 187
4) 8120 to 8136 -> 182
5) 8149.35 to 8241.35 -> 187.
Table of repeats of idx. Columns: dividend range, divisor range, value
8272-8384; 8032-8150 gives 1.08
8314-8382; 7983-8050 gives 1.12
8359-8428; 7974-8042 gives 1.13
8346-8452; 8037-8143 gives 1.12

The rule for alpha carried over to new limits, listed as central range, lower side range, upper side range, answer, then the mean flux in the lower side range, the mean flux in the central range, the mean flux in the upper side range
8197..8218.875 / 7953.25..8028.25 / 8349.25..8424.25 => 0.18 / 188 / 188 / 190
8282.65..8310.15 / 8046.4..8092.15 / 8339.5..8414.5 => 1.23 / 182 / 180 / 191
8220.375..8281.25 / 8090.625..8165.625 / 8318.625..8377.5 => 1.19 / 185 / 185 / 191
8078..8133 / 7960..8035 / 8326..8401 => 1.73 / 187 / 183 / 192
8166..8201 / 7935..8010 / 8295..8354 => 1.15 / 189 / 183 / 190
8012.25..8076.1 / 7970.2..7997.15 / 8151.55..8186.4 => 0.94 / 185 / 182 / 186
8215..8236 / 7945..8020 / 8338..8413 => 0.43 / 189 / 186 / 191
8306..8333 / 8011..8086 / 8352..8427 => 0.26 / 182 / 187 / 190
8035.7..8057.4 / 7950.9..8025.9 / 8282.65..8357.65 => 1.21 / 188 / 177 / 187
